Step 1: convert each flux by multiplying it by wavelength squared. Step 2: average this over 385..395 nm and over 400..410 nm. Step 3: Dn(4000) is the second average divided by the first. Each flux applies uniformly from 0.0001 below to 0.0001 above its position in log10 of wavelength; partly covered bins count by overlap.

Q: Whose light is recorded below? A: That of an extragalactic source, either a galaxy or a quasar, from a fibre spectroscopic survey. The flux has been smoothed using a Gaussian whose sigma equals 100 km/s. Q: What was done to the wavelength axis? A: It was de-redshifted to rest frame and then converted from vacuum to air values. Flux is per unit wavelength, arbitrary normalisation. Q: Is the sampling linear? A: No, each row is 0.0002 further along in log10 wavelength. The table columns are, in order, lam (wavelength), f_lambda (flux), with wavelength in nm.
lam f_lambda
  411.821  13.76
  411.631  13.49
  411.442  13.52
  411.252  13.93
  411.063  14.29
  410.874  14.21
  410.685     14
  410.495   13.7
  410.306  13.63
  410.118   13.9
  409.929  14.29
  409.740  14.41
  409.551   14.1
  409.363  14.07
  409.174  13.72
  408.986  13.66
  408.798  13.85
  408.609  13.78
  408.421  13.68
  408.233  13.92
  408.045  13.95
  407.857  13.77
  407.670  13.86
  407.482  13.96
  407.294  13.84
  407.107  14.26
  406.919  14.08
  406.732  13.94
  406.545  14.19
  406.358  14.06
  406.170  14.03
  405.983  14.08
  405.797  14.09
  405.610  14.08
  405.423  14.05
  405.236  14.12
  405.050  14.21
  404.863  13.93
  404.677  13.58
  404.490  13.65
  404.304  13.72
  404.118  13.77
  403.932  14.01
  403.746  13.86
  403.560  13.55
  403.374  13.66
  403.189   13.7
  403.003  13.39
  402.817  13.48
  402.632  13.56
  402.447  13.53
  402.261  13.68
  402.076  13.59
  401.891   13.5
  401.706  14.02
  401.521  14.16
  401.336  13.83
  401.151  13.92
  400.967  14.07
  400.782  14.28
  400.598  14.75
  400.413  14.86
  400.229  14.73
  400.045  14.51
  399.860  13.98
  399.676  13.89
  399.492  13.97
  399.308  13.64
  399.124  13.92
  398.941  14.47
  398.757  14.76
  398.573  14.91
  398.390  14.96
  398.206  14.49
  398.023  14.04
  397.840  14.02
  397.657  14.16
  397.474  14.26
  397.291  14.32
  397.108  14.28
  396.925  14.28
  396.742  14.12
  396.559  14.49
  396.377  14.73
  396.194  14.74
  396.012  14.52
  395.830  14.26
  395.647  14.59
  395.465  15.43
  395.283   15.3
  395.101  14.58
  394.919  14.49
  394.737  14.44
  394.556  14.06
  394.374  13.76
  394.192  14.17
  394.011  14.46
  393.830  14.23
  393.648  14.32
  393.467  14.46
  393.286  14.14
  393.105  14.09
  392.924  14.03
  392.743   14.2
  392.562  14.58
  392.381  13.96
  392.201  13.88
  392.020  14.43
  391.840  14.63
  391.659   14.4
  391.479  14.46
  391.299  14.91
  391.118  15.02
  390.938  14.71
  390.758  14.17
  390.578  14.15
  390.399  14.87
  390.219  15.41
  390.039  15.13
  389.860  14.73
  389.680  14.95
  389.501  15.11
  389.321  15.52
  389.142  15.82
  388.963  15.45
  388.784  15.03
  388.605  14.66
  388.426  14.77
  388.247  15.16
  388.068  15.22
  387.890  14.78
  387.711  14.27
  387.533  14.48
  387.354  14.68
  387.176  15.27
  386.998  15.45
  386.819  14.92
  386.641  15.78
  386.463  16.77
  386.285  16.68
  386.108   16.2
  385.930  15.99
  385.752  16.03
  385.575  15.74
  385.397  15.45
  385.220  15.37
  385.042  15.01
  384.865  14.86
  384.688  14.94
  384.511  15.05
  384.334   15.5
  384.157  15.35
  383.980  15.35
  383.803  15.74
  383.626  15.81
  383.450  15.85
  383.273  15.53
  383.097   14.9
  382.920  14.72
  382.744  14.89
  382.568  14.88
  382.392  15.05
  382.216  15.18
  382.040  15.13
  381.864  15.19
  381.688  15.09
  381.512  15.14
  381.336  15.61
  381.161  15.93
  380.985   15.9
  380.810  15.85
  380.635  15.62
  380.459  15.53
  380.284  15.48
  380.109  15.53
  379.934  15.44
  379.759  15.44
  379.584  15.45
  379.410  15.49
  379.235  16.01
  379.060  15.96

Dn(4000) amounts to 1.0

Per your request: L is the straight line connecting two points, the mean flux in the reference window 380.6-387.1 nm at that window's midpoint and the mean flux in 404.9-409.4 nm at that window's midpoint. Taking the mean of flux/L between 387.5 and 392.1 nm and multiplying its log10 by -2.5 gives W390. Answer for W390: 0.02 mag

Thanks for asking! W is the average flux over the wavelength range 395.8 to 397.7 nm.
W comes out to 14.4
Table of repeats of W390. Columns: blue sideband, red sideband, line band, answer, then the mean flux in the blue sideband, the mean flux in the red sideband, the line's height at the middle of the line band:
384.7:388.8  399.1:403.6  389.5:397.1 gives 0.015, 15.3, 13.9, 14.7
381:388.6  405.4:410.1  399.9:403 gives 0.026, 15.3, 14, 14.4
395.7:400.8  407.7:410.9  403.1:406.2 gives 0.017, 14.4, 13.9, 14.1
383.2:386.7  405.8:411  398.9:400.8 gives 0.023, 15.7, 14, 14.6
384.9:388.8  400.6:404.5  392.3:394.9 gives 0.035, 15.3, 13.8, 14.7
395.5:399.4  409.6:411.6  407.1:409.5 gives 0.014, 14.4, 14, 14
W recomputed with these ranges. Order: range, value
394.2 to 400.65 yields 14.4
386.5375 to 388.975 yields 15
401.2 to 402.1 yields 13.8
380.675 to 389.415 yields 15.3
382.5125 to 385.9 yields 15.3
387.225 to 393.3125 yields 14.7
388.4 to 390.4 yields 15.1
